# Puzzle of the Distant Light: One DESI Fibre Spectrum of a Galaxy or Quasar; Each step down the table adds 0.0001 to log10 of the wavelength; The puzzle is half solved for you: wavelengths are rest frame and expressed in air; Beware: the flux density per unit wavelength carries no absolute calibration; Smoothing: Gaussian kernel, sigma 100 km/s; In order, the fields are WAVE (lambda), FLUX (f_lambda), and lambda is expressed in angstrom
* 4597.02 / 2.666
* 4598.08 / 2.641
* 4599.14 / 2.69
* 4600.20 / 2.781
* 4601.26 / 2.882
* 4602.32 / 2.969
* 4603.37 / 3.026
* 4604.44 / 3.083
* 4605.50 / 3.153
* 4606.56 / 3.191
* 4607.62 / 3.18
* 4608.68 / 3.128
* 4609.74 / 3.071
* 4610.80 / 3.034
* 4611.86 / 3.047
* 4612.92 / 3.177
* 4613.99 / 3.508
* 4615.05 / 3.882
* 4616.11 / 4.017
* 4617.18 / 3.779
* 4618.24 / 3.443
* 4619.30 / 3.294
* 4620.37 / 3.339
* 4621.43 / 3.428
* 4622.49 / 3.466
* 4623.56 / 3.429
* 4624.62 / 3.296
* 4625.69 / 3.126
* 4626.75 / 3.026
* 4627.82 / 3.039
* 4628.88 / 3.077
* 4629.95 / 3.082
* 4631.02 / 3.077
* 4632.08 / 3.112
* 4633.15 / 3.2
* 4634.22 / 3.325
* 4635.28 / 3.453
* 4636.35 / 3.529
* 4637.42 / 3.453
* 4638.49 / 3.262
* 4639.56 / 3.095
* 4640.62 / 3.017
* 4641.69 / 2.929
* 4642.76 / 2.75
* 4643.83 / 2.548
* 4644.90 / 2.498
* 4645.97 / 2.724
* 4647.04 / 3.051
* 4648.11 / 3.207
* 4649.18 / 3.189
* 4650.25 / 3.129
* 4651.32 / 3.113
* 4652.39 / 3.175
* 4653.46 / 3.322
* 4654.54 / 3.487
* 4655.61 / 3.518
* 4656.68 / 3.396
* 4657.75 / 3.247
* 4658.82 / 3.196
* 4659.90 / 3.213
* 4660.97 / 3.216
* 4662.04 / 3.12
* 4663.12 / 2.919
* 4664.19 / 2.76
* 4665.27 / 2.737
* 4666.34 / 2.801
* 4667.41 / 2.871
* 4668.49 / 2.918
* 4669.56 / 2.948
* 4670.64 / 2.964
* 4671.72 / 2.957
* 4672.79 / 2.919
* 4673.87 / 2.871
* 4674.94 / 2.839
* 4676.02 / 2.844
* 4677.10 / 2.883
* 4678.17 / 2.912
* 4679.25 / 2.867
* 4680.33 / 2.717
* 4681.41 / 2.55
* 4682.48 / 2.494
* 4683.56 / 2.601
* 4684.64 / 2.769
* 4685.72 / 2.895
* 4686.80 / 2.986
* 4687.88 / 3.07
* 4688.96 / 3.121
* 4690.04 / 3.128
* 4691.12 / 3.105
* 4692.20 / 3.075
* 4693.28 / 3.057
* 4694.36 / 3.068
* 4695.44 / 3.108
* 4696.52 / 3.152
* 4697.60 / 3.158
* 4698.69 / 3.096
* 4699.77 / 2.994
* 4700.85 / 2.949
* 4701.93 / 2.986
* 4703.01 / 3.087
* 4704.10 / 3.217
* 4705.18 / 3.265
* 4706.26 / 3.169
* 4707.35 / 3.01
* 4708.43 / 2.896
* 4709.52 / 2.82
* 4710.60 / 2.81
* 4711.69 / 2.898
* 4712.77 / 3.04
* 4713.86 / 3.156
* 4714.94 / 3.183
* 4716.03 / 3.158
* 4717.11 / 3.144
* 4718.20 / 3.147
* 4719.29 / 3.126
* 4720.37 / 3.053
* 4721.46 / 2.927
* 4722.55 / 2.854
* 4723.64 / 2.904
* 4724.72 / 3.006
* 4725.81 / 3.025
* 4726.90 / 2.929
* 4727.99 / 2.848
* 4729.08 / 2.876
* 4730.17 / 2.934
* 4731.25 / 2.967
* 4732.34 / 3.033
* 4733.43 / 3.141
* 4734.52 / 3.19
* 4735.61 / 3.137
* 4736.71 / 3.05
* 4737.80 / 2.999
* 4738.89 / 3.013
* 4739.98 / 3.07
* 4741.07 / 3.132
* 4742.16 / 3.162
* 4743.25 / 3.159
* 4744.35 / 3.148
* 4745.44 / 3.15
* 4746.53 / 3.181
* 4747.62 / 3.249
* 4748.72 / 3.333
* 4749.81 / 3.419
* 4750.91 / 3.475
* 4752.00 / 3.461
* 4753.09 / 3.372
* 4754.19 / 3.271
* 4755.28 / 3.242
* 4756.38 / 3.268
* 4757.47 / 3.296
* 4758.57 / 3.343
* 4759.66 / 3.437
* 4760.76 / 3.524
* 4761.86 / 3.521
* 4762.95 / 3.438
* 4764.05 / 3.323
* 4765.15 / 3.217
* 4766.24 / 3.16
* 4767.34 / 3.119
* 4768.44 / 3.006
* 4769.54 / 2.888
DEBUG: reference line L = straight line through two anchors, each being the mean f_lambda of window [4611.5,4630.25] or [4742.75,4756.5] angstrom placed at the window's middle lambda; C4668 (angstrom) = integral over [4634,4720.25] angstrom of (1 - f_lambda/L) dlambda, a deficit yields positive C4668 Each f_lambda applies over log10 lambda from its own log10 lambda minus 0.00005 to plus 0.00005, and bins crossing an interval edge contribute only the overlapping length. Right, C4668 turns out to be 7.8 angstrom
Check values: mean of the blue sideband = 3.36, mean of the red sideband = 3.29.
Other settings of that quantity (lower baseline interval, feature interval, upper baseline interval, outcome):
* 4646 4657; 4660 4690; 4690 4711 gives 2.54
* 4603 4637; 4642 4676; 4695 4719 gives 1.81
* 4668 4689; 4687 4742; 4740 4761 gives 0.34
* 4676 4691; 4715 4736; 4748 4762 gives 0.89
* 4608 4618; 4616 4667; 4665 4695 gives 0.25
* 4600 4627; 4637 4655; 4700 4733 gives 0.77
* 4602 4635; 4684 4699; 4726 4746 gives 0.38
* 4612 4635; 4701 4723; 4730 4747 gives 0.73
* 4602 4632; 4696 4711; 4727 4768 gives 0.83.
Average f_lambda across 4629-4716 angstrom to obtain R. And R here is 3.03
